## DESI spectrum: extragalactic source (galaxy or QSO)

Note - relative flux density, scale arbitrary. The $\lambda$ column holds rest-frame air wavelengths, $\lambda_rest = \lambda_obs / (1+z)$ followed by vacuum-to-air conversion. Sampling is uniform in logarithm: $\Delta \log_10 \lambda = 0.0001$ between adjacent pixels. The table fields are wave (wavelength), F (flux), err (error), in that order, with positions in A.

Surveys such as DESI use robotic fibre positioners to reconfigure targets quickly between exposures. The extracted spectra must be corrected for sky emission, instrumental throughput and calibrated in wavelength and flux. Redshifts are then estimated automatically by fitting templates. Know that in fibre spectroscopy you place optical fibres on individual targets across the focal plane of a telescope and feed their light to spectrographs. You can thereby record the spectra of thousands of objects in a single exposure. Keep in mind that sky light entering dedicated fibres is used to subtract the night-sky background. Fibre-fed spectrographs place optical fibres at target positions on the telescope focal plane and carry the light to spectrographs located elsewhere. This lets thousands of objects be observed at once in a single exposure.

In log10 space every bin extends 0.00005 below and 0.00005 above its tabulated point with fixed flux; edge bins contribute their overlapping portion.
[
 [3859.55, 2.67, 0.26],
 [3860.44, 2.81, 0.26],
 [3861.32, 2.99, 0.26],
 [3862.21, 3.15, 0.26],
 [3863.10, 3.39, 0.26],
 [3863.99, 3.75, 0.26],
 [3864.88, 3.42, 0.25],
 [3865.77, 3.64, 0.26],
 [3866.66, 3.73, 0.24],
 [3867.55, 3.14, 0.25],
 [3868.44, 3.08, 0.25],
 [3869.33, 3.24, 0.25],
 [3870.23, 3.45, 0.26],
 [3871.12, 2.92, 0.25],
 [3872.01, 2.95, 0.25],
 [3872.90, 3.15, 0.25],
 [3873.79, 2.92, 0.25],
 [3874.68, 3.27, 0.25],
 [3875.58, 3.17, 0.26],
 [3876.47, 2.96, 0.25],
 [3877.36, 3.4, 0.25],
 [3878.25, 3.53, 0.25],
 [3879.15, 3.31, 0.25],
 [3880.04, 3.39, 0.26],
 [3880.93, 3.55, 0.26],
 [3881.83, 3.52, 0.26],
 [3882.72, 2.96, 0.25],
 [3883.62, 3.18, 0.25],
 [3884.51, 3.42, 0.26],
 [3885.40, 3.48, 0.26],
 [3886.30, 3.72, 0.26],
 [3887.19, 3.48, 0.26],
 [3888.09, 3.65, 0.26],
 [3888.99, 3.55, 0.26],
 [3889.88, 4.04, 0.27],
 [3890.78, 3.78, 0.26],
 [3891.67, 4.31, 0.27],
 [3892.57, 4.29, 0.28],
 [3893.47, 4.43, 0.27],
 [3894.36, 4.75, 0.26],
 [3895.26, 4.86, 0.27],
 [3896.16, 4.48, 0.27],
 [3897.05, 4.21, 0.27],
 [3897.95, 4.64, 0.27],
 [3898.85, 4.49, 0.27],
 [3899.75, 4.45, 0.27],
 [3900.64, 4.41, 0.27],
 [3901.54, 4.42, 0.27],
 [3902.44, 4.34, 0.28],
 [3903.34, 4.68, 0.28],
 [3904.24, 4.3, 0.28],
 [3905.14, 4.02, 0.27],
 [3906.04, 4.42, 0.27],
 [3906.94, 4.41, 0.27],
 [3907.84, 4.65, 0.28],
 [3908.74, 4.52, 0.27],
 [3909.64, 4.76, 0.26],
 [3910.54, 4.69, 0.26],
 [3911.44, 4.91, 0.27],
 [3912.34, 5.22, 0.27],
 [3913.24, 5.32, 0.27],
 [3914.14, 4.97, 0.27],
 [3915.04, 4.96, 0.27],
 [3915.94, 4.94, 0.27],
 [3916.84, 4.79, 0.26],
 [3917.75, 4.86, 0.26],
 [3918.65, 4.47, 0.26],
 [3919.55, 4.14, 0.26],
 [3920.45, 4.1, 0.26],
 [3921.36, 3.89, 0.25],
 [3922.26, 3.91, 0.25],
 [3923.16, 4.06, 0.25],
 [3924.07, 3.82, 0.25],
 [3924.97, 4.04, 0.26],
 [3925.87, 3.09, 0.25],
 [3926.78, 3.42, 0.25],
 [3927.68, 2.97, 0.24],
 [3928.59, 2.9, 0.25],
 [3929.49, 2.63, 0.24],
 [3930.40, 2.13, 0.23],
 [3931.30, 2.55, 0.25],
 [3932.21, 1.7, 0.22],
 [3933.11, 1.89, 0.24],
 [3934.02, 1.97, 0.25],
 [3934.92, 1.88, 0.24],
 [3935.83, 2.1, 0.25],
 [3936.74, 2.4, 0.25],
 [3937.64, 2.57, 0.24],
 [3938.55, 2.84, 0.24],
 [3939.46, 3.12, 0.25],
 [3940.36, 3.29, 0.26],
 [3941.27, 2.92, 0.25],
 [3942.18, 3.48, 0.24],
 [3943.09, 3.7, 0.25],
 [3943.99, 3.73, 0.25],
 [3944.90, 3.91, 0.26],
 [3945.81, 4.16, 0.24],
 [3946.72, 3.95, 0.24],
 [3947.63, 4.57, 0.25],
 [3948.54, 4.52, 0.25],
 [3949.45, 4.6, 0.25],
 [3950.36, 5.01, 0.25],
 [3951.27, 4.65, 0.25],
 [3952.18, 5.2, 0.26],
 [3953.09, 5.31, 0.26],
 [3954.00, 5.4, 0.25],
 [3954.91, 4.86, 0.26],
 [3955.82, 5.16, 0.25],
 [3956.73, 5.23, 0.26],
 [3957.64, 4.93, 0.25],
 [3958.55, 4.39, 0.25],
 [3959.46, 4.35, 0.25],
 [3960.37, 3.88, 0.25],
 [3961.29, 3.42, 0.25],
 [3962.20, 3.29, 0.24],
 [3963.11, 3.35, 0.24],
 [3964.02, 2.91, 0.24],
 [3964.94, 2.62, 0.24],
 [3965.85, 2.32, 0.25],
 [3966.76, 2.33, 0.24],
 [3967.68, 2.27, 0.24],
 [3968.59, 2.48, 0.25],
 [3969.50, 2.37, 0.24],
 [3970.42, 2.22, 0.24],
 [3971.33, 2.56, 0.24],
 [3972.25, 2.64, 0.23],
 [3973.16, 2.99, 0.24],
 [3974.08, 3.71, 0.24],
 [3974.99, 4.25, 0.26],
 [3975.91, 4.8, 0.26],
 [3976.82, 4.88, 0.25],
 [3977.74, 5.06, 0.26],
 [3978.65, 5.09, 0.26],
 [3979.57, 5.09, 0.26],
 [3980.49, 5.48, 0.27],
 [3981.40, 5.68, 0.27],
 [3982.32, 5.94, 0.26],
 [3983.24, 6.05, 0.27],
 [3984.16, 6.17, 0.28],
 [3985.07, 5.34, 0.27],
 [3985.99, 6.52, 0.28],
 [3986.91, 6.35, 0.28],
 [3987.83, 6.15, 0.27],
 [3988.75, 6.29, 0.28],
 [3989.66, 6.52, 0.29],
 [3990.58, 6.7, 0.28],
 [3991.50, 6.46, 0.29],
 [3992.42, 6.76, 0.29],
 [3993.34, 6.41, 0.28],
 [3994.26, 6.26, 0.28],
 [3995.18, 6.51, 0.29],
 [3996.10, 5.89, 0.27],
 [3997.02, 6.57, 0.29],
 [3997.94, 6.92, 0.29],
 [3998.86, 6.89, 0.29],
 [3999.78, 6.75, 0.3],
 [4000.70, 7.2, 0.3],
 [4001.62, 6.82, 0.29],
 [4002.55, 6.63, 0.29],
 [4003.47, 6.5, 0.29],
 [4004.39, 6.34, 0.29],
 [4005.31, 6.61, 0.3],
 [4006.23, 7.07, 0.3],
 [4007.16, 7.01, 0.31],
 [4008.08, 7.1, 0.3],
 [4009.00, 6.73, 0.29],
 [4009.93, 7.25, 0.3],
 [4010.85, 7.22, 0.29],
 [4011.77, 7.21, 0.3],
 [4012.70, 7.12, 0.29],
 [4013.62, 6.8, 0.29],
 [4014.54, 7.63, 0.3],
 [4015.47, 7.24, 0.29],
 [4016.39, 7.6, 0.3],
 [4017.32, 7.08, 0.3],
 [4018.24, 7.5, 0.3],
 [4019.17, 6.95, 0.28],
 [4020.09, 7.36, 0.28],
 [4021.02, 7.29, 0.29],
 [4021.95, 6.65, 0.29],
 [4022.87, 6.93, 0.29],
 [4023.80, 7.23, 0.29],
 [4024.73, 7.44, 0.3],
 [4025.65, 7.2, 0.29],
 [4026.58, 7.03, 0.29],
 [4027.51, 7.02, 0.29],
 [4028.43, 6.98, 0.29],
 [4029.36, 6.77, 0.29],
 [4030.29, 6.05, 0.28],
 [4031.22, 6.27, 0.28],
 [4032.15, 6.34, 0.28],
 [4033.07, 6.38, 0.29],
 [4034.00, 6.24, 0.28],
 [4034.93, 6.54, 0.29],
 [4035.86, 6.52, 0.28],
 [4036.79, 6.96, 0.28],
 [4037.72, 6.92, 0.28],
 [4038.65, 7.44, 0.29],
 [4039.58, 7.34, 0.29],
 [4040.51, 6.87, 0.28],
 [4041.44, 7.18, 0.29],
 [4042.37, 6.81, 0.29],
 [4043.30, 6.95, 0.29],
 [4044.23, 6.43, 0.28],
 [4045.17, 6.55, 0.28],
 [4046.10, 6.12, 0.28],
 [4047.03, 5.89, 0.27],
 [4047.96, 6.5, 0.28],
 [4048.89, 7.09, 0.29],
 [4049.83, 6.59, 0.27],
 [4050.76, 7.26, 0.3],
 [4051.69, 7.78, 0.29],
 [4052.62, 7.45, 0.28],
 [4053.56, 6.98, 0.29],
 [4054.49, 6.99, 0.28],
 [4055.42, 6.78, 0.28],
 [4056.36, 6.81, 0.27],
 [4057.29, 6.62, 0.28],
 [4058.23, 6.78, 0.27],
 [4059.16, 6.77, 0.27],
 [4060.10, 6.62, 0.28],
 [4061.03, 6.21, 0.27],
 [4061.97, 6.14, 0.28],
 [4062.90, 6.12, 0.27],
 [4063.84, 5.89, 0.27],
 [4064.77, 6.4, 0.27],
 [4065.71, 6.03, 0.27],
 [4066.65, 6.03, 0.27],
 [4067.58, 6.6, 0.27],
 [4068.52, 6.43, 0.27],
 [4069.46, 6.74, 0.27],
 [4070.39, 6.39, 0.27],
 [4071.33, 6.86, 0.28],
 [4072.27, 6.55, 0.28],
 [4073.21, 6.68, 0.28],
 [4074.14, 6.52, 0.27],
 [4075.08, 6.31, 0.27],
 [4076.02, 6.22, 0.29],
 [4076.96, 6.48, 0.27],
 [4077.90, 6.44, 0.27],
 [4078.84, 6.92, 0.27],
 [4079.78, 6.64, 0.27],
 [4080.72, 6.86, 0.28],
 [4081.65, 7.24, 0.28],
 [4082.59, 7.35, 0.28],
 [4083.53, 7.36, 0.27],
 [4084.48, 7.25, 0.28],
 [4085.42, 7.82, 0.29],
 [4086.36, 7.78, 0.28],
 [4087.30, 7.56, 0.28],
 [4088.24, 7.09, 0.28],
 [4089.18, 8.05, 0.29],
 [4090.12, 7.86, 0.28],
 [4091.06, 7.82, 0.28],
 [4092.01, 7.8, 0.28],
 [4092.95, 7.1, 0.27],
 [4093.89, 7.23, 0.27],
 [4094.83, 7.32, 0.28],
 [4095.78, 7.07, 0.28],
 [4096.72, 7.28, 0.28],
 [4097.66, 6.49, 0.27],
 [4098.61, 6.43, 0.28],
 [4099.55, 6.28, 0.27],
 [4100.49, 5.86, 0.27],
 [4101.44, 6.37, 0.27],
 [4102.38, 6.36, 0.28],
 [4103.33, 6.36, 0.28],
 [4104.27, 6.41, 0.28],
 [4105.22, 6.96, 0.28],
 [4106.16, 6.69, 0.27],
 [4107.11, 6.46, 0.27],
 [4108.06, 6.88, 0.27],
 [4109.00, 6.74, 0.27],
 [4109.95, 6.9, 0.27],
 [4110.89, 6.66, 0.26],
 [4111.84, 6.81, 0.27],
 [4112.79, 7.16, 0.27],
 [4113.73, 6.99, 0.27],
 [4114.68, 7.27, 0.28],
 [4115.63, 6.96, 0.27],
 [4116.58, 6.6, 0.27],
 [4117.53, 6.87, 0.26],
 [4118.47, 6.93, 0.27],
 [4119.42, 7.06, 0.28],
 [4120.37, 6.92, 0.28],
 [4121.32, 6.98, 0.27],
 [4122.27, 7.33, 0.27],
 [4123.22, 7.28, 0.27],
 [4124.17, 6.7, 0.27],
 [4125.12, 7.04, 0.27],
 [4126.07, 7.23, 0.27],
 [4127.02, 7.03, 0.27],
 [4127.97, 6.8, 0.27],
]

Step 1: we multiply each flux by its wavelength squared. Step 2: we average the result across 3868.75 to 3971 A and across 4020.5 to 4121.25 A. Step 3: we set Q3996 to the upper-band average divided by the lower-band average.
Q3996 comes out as 1.95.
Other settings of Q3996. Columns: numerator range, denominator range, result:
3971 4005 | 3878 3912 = 1.47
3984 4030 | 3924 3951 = 2.21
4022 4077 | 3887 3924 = 1.62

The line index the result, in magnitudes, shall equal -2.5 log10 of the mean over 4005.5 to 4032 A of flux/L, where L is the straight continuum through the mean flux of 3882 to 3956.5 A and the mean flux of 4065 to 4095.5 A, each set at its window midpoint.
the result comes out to -0.21 mag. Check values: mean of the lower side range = 3.96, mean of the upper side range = 6.97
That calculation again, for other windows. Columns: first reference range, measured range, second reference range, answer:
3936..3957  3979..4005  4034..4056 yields -0.18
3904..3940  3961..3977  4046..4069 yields 0.48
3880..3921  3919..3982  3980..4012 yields 0.44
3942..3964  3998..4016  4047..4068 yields -0.25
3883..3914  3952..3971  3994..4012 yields 0.48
